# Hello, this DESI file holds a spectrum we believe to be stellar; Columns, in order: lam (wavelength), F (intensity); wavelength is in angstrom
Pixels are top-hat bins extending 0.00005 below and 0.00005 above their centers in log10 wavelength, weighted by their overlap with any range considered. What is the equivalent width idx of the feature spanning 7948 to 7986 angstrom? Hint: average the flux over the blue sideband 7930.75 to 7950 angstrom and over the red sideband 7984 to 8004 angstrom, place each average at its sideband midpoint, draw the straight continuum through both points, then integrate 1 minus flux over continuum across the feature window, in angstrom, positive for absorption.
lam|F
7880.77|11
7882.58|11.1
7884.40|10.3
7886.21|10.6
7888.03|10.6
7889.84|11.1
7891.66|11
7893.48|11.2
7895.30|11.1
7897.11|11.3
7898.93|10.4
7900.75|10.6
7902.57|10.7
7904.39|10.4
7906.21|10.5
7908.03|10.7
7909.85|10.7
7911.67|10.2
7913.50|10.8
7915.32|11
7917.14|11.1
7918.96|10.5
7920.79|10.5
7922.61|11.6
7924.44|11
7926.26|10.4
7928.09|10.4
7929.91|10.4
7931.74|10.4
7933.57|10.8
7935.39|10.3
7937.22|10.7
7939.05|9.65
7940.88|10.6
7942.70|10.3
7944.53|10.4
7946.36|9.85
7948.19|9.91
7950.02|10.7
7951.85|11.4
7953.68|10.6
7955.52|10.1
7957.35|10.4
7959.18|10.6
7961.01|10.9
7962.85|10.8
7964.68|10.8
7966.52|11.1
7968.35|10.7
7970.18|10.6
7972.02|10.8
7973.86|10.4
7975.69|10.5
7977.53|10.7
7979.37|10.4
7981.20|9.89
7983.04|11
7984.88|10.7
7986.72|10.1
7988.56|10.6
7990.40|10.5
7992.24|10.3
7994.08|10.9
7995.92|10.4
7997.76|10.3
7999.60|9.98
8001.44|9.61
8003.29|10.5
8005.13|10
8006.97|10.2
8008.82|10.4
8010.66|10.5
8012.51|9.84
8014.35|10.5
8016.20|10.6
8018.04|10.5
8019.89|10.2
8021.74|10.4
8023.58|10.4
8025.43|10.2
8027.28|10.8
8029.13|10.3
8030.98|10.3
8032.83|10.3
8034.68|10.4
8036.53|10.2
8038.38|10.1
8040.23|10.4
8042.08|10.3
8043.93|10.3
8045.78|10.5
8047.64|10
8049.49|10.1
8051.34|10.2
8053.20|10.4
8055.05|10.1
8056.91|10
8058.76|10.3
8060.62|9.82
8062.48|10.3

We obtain -1.10 angstrom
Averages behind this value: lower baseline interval 10.3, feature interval 10.6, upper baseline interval 10.3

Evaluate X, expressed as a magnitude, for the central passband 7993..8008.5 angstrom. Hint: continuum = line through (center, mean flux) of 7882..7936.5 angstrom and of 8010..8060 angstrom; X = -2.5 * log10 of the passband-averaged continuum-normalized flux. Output 0.02 mag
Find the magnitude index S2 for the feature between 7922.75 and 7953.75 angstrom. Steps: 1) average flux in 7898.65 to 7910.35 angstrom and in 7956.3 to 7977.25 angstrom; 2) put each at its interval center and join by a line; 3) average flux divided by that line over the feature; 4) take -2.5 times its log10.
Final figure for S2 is 0.02 mag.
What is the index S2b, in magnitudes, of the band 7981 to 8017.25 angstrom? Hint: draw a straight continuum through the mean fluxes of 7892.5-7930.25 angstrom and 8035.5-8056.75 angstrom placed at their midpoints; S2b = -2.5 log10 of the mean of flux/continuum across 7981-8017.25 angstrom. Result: 0.01 mag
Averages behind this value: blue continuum 10.7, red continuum 10.2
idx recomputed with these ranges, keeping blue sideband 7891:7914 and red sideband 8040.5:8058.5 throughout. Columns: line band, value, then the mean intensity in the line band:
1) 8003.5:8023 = 0.1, 10.3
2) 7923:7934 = 0.0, 10.6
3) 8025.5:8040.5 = -0.1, 10.3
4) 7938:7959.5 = 0.4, 10.4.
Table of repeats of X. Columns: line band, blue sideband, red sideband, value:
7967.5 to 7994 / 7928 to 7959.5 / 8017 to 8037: -0.013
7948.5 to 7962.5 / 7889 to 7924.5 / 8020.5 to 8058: -0.002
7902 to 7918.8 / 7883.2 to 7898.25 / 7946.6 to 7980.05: 0.015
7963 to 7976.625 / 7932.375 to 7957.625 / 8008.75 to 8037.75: -0.032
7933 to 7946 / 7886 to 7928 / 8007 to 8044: 0.030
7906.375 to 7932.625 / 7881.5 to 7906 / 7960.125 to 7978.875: 0.008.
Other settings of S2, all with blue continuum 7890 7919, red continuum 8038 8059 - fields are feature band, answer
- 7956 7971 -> -0.02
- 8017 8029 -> -0.01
